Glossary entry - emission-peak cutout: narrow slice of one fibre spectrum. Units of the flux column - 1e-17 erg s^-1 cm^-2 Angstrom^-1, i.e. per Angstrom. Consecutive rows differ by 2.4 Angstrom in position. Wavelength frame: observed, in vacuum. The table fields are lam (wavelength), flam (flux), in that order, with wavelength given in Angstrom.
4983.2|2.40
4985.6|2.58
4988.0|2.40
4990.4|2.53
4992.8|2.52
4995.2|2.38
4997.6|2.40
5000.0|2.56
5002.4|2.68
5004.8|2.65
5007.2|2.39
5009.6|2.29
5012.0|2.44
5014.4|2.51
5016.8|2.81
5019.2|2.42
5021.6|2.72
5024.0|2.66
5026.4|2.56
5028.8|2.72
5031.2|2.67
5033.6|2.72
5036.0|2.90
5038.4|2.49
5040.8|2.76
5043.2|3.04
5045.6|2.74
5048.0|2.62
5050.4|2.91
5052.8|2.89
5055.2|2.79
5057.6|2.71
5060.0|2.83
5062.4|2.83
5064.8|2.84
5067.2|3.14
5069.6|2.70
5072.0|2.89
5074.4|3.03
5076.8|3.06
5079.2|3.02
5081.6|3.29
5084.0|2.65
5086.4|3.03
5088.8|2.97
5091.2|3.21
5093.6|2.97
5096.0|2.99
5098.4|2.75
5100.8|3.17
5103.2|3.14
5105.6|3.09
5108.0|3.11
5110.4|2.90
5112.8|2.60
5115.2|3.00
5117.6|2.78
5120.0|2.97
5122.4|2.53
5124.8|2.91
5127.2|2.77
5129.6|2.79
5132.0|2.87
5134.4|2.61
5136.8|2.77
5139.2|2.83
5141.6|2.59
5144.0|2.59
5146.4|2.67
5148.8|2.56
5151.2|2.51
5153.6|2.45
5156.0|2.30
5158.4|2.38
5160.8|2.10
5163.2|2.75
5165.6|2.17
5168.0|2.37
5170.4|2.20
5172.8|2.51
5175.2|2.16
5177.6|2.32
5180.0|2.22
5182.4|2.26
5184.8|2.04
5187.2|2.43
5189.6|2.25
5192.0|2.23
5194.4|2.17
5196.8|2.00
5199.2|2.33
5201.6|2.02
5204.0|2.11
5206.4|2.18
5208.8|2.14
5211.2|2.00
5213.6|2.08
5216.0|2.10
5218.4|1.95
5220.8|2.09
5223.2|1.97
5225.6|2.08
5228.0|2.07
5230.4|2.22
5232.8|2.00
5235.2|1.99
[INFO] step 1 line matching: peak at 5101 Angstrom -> C III] 1909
